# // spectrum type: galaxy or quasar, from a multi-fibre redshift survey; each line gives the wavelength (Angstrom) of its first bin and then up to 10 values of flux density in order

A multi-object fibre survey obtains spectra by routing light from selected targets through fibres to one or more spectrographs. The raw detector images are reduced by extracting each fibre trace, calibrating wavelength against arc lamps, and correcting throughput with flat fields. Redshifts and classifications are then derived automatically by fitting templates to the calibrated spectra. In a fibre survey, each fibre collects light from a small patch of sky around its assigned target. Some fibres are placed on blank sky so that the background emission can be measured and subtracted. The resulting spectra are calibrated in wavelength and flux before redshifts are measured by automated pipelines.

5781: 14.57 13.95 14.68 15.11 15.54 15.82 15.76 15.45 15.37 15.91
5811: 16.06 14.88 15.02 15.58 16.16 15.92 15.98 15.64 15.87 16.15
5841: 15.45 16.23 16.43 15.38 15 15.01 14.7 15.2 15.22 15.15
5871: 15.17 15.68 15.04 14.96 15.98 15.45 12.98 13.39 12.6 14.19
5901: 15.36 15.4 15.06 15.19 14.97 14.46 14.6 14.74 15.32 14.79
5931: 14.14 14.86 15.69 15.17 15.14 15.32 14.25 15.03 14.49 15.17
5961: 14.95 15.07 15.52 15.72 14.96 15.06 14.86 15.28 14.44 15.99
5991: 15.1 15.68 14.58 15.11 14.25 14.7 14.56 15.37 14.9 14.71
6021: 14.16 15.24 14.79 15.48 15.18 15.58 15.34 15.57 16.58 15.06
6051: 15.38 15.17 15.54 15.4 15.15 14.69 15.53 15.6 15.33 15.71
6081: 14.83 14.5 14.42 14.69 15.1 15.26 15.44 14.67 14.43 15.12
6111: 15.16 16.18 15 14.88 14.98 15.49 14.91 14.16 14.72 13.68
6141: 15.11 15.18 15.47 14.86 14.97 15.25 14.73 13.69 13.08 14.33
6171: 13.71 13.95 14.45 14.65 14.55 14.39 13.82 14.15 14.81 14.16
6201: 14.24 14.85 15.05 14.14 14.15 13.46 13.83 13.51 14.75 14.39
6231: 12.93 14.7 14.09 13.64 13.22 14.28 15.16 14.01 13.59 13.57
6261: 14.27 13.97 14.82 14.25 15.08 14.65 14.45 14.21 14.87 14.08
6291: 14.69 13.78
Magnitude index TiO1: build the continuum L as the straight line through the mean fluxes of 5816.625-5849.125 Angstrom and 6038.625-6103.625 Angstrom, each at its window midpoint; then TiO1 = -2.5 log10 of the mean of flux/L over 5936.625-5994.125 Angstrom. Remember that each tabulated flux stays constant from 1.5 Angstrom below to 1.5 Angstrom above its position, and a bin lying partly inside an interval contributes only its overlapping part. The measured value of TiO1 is 0.03 mag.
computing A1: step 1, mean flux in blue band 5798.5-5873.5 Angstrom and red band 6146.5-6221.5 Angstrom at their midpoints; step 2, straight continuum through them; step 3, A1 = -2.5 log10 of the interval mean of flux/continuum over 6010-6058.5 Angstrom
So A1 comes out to -0.03 mag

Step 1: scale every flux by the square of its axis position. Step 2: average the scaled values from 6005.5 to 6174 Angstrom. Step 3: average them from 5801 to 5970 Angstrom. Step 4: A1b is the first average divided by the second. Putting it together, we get 1.06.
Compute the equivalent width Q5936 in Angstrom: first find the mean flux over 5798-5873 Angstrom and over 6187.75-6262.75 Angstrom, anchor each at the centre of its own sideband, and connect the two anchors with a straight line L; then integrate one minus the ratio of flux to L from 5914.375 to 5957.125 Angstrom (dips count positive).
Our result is 0.9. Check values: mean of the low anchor 15.5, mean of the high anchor 14.1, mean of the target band 14.9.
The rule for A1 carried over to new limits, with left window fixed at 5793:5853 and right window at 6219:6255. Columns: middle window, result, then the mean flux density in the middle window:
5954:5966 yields 0.014 mag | 15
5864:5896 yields 0.055 mag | 14.7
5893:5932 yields 0.049 mag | 14.7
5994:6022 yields 0.014 mag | 14.8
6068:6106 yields -0.029 mag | 15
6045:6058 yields -0.046 mag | 15.4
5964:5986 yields -0.002 mag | 15.1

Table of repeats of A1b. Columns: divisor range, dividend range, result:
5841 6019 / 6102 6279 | 1.05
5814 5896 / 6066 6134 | 1.07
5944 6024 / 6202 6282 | 1.03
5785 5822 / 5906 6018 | 1.03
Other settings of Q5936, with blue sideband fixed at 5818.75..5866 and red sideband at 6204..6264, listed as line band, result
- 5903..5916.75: 0.3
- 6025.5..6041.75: -0.5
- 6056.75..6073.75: -0.7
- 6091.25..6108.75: -0.5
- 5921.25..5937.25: 0.4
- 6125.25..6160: -1.1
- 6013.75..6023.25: 0.2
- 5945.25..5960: 0.3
